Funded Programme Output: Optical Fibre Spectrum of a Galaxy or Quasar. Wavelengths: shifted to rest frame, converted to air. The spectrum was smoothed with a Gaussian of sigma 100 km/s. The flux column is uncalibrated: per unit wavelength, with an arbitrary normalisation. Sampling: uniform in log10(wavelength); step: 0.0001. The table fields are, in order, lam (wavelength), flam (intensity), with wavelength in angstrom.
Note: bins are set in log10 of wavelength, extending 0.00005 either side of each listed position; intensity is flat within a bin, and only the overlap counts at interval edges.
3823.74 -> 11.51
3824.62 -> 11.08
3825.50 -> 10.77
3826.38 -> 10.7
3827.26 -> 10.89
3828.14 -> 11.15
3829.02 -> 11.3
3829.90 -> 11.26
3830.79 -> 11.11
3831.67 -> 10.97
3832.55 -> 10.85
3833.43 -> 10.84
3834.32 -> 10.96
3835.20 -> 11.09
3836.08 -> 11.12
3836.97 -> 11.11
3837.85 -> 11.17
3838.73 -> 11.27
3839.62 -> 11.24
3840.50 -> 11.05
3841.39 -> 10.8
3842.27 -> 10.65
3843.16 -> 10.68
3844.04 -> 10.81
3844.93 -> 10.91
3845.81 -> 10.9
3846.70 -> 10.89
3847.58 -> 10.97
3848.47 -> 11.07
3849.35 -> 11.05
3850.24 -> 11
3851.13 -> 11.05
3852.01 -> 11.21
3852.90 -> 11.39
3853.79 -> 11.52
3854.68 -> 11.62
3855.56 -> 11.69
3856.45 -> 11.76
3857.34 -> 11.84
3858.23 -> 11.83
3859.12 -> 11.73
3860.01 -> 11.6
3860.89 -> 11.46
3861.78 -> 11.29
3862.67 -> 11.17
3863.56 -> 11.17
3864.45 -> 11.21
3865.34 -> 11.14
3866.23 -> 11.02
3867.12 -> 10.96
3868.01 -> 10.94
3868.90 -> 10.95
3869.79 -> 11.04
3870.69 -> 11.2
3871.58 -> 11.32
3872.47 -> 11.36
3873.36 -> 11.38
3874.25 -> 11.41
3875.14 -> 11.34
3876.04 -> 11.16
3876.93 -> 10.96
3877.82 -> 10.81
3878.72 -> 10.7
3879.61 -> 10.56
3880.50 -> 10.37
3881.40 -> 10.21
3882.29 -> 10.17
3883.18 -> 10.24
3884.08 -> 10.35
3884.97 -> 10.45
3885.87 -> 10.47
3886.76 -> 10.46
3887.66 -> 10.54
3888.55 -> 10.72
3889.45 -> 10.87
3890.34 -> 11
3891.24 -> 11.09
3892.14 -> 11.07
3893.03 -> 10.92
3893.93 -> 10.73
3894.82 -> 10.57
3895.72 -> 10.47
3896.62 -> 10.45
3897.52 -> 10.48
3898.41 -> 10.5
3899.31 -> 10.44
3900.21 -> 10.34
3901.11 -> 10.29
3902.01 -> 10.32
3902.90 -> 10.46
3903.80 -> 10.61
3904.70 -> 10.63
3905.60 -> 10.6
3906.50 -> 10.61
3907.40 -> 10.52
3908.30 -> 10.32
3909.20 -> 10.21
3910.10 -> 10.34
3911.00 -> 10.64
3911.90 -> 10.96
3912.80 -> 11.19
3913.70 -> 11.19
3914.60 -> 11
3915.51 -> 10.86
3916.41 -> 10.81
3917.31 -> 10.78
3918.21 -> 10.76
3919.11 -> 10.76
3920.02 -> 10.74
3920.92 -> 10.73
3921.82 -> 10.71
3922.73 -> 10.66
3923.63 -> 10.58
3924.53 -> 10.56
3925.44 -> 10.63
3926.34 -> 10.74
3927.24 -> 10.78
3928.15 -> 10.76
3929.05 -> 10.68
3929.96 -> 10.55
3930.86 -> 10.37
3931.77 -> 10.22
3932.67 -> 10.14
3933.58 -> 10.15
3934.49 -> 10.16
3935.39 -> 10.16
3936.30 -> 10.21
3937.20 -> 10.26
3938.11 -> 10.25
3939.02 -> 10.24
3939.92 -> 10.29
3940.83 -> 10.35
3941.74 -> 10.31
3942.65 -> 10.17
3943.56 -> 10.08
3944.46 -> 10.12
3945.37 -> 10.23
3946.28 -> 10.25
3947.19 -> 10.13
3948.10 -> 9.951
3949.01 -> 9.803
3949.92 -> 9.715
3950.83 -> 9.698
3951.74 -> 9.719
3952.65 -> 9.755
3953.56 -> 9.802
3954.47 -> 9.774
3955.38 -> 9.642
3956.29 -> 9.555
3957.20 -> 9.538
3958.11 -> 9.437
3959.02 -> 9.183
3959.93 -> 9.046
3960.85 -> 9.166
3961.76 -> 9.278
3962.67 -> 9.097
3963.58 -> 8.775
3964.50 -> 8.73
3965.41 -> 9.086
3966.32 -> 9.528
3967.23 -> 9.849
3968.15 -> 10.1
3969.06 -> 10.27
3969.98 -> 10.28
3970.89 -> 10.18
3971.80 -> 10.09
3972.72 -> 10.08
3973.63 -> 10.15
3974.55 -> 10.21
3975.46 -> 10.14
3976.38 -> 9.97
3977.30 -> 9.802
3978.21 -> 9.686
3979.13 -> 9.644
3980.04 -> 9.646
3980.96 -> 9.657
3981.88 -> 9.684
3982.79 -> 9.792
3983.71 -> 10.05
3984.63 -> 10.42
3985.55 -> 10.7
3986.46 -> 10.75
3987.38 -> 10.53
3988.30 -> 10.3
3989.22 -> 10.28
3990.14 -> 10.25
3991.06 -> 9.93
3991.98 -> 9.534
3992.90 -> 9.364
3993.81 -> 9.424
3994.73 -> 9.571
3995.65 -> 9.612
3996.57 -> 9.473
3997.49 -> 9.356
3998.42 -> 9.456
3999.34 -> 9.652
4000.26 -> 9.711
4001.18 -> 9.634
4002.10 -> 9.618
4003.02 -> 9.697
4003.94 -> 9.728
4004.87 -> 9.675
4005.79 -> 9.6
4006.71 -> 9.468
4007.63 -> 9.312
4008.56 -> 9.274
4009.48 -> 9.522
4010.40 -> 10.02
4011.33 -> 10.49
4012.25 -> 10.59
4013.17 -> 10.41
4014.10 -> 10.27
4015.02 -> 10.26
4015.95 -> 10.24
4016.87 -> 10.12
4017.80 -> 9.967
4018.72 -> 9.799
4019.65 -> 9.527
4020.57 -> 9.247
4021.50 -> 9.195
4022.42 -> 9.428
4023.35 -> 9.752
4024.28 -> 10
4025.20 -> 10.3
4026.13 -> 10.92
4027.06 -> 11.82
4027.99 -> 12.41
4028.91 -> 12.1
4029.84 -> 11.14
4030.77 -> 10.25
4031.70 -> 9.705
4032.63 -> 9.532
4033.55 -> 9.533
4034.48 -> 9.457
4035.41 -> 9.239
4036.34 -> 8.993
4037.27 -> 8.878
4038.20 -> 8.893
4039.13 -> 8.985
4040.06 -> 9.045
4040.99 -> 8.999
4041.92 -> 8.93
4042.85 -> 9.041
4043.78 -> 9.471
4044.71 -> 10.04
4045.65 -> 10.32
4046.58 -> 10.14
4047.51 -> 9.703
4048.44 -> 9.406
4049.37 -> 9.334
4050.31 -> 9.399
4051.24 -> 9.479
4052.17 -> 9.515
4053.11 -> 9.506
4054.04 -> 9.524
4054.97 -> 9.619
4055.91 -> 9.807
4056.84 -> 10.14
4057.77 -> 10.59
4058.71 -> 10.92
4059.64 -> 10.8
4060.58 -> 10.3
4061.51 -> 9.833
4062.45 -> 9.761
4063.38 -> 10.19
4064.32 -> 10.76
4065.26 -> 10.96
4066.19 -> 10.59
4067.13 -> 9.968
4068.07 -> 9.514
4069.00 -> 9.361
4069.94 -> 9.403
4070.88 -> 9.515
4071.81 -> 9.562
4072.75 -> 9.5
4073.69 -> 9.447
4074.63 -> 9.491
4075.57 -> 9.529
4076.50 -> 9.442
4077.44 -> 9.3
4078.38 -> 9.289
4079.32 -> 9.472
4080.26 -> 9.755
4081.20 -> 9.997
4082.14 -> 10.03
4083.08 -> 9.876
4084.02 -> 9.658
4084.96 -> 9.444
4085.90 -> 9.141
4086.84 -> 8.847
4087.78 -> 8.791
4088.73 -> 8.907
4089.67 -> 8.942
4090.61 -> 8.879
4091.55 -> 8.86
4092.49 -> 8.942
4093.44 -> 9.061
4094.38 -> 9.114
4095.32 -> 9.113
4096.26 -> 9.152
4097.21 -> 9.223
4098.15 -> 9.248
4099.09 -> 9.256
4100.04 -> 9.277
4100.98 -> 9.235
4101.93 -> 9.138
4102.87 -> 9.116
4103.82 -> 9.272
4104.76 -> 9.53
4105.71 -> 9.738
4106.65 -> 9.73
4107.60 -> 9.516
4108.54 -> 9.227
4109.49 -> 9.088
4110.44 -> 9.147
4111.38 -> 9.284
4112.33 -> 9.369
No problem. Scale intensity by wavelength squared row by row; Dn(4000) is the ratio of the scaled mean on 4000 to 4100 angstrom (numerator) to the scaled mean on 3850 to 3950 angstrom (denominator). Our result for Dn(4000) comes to 0.98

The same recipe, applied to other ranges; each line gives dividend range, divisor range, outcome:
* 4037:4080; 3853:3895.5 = 0.96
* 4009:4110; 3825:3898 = 0.97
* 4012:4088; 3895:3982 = 1.02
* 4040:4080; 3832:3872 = 0.97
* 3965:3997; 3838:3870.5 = 0.95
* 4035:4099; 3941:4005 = 1.02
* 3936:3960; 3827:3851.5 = 0.95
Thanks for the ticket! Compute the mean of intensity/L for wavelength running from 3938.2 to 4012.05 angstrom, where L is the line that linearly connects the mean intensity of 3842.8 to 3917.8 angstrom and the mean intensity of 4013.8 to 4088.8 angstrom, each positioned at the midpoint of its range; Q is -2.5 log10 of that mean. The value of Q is 0.05 mag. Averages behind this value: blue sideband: 10.9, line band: 9.81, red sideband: 9.8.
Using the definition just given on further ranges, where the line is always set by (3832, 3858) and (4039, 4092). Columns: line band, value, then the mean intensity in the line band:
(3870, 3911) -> 0.015 mag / 10.7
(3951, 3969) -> 0.099 mag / 9.45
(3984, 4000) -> 0.024 mag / 9.91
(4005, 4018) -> 0.004 mag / 9.96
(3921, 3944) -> 0.014 mag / 10.4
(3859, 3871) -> -0.019 mag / 11.2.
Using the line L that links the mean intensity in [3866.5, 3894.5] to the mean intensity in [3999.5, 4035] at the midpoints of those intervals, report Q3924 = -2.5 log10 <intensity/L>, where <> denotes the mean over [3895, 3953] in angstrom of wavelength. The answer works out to 0.02 mag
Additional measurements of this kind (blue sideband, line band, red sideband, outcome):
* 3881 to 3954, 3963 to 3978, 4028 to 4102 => 0.04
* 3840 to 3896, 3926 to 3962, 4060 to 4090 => 0.05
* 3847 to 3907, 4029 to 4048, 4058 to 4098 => 0.03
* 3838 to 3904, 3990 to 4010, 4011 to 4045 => 0.06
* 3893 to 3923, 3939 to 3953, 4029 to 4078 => 0.04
